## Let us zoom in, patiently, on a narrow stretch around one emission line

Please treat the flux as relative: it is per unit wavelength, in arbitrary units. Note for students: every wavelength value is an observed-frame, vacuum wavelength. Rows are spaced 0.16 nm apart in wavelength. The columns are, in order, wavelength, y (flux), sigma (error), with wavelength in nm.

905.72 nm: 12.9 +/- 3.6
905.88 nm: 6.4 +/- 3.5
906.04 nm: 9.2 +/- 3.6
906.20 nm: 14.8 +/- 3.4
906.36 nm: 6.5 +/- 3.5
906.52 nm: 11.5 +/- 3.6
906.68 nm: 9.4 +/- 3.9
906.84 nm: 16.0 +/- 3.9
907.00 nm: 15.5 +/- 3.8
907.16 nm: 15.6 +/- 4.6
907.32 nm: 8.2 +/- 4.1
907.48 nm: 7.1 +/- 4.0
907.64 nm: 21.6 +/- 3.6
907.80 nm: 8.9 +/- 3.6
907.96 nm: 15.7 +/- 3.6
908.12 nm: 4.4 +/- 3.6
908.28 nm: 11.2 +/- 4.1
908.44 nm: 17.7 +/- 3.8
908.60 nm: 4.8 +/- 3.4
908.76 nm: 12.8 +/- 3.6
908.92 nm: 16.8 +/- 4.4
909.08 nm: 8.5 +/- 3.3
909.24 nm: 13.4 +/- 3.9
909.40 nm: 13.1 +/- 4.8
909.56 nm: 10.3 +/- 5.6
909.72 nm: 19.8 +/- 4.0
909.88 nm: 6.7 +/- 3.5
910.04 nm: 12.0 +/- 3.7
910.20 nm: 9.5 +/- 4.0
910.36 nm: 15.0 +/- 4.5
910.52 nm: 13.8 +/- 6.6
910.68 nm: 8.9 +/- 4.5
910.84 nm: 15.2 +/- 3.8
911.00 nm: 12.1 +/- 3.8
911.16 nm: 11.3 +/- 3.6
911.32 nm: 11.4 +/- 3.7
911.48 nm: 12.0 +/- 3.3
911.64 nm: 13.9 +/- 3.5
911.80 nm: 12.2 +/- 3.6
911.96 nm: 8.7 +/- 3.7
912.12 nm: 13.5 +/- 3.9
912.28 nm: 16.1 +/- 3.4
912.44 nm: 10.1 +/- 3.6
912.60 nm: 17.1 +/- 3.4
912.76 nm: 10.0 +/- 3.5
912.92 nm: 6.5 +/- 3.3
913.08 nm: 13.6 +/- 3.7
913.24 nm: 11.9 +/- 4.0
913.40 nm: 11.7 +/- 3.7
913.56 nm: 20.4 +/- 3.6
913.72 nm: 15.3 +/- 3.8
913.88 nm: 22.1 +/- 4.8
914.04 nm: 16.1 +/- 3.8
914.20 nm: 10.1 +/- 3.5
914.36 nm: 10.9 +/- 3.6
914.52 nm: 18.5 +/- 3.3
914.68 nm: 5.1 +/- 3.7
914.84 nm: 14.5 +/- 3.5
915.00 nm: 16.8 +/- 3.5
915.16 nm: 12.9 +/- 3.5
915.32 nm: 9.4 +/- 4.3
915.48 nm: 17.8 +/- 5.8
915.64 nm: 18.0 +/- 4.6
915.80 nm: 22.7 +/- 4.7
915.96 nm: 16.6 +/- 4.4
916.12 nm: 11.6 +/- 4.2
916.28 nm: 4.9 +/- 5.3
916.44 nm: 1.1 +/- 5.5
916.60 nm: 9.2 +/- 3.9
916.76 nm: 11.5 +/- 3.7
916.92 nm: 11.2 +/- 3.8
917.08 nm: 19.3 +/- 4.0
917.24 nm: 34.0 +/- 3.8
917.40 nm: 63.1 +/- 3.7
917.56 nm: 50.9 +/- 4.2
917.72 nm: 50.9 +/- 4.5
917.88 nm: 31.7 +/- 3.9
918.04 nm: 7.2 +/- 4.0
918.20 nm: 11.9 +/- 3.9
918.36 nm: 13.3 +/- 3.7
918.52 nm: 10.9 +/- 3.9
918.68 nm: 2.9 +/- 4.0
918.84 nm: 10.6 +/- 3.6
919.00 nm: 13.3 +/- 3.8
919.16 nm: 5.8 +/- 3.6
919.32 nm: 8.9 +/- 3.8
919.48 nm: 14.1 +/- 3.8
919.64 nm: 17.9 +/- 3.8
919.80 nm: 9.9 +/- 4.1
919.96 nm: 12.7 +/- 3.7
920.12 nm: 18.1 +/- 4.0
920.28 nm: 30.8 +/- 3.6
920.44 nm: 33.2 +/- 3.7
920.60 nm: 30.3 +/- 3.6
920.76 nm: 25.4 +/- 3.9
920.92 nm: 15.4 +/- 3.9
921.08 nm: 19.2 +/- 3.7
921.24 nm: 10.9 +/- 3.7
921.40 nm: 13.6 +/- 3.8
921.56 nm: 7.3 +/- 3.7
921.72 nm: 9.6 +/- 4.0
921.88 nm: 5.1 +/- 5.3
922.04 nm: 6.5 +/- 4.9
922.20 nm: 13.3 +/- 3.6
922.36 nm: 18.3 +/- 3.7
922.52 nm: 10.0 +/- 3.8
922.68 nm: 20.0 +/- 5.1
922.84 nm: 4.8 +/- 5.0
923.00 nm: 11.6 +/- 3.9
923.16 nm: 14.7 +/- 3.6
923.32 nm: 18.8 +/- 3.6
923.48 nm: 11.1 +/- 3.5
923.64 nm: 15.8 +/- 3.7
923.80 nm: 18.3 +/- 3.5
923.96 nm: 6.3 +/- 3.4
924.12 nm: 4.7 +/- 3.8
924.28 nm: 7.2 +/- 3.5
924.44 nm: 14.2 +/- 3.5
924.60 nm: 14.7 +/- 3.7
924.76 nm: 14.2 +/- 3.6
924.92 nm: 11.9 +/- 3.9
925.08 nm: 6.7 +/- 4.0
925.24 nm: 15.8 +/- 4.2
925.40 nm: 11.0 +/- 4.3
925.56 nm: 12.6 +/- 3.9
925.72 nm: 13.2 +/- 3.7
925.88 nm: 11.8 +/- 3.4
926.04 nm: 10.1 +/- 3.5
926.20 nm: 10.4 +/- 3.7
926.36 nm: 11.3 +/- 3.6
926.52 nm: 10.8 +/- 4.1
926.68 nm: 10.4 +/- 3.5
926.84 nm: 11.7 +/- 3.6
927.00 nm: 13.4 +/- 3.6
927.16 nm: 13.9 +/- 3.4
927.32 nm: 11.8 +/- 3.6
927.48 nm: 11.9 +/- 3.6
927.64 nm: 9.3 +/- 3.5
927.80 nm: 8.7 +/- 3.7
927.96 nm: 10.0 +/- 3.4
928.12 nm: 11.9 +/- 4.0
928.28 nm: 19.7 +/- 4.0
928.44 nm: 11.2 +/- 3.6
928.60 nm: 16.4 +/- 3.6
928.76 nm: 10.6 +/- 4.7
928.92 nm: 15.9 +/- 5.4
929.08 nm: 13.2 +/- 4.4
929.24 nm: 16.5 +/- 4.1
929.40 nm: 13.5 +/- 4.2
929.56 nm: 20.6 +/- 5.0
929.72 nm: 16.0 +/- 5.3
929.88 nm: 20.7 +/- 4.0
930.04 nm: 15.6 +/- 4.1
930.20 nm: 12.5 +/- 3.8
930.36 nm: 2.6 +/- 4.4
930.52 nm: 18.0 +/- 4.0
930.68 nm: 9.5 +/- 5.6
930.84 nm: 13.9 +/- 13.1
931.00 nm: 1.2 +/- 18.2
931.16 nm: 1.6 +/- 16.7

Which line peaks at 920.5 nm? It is [N II] 6583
